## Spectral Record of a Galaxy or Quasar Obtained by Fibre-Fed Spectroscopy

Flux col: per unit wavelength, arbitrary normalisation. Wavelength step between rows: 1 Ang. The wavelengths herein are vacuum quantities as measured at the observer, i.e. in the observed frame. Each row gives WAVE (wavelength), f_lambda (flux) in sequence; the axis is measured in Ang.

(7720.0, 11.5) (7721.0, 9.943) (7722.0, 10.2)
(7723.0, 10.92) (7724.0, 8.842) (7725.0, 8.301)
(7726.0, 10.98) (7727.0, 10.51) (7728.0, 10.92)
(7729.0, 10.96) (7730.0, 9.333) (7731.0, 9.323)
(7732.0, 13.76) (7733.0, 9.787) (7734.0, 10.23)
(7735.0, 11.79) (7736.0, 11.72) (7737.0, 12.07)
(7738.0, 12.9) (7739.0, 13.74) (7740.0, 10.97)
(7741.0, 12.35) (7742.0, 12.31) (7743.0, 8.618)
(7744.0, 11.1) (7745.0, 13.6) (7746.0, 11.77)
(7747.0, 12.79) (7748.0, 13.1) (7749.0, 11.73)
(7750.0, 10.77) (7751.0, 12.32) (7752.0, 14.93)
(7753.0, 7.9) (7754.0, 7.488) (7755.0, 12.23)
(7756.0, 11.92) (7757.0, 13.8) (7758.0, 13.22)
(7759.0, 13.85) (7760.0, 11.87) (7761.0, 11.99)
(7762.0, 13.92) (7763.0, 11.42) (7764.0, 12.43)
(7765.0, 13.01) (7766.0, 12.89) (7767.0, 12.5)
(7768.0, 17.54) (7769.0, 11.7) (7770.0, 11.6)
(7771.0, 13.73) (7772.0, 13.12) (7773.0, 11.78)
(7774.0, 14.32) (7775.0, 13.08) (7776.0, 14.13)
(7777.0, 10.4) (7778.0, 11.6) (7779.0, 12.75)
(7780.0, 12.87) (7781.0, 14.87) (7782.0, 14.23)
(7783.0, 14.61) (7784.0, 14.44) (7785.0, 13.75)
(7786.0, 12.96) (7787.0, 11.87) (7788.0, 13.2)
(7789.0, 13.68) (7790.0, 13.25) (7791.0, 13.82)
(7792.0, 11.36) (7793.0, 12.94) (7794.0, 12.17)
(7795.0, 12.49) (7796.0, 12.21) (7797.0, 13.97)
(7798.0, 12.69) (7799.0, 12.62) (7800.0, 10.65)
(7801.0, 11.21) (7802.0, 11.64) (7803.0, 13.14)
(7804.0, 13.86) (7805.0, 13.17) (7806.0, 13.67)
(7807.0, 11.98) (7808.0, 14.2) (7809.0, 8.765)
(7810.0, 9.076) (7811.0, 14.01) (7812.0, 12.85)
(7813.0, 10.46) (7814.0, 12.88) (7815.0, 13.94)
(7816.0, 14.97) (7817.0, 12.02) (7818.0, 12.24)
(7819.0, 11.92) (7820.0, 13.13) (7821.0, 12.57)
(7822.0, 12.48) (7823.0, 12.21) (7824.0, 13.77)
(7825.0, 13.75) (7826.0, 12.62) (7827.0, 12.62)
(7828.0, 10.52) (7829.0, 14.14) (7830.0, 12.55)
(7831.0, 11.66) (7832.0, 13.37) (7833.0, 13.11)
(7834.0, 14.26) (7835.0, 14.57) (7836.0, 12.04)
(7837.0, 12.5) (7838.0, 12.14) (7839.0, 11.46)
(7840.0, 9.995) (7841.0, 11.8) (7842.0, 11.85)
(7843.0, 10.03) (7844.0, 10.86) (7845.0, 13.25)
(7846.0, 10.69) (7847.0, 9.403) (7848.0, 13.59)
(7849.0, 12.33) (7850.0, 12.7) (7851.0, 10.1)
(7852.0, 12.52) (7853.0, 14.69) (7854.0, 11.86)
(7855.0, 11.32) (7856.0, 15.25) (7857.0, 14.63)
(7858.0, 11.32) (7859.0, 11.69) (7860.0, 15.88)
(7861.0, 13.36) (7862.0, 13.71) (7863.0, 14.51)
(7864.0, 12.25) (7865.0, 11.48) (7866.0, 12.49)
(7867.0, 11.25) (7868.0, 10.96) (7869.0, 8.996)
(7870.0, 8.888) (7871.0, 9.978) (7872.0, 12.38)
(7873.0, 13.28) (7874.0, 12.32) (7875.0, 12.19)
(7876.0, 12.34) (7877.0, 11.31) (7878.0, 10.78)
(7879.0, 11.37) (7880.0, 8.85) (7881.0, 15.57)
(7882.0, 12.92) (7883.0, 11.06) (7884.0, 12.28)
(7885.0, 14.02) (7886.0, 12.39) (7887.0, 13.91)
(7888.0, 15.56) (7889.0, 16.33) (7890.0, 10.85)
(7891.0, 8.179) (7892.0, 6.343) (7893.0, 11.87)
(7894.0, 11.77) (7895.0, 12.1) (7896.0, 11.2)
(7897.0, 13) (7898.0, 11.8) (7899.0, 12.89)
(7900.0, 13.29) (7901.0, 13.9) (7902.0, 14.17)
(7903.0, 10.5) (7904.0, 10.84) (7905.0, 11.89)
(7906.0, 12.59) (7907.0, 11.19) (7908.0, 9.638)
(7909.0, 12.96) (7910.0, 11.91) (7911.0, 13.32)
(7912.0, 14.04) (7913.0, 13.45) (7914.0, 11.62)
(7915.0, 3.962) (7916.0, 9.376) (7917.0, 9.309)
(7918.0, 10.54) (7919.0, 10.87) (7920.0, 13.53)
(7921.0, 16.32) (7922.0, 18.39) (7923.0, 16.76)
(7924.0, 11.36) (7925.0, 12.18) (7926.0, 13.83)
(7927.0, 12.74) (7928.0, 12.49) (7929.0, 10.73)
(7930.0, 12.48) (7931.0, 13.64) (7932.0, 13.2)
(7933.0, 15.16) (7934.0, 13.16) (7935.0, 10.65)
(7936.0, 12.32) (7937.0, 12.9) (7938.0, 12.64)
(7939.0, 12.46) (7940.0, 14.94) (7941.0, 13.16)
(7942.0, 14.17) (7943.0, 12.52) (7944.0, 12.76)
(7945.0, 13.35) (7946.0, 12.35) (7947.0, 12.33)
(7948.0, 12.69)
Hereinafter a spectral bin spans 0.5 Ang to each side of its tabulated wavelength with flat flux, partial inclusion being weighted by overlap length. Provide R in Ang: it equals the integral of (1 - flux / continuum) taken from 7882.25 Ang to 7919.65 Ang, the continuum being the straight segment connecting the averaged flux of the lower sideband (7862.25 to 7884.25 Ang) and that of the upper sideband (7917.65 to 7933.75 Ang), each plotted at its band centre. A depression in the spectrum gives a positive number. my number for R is 2.4 Ang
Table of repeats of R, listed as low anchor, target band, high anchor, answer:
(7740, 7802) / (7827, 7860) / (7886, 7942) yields 0.4 Ang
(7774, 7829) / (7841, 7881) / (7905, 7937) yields 1.8 Ang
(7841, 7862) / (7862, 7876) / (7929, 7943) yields 0.9 Ang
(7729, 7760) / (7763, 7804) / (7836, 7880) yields -3.9 Ang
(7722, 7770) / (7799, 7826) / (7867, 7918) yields -1.8 Ang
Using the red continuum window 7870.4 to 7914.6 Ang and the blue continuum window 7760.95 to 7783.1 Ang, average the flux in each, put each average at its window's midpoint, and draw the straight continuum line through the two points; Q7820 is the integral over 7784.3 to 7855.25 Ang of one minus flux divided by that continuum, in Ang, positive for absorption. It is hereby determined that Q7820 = 1.4 Ang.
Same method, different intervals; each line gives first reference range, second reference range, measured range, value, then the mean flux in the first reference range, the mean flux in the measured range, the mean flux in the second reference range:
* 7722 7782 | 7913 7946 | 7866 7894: 1.6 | 12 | 11.7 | 12.6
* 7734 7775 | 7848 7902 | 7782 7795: -0.9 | 12.3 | 13.2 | 12.3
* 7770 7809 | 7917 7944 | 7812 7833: 0.4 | 12.9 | 12.7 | 13.1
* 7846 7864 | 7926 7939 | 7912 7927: 0.5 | 12.8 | 12.3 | 12.7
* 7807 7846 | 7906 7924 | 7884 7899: 0.1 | 12.4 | 12.1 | 12.2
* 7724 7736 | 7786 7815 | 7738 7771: -3.2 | 10.5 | 12.3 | 12.5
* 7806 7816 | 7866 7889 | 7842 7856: 0.2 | 12.2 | 11.9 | 12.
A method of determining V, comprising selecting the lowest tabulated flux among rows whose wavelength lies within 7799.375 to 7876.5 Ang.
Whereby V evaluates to 8.765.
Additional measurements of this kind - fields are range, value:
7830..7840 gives 9.995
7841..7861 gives 9.403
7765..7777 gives 10.4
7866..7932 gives 3.962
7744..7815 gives 7.488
